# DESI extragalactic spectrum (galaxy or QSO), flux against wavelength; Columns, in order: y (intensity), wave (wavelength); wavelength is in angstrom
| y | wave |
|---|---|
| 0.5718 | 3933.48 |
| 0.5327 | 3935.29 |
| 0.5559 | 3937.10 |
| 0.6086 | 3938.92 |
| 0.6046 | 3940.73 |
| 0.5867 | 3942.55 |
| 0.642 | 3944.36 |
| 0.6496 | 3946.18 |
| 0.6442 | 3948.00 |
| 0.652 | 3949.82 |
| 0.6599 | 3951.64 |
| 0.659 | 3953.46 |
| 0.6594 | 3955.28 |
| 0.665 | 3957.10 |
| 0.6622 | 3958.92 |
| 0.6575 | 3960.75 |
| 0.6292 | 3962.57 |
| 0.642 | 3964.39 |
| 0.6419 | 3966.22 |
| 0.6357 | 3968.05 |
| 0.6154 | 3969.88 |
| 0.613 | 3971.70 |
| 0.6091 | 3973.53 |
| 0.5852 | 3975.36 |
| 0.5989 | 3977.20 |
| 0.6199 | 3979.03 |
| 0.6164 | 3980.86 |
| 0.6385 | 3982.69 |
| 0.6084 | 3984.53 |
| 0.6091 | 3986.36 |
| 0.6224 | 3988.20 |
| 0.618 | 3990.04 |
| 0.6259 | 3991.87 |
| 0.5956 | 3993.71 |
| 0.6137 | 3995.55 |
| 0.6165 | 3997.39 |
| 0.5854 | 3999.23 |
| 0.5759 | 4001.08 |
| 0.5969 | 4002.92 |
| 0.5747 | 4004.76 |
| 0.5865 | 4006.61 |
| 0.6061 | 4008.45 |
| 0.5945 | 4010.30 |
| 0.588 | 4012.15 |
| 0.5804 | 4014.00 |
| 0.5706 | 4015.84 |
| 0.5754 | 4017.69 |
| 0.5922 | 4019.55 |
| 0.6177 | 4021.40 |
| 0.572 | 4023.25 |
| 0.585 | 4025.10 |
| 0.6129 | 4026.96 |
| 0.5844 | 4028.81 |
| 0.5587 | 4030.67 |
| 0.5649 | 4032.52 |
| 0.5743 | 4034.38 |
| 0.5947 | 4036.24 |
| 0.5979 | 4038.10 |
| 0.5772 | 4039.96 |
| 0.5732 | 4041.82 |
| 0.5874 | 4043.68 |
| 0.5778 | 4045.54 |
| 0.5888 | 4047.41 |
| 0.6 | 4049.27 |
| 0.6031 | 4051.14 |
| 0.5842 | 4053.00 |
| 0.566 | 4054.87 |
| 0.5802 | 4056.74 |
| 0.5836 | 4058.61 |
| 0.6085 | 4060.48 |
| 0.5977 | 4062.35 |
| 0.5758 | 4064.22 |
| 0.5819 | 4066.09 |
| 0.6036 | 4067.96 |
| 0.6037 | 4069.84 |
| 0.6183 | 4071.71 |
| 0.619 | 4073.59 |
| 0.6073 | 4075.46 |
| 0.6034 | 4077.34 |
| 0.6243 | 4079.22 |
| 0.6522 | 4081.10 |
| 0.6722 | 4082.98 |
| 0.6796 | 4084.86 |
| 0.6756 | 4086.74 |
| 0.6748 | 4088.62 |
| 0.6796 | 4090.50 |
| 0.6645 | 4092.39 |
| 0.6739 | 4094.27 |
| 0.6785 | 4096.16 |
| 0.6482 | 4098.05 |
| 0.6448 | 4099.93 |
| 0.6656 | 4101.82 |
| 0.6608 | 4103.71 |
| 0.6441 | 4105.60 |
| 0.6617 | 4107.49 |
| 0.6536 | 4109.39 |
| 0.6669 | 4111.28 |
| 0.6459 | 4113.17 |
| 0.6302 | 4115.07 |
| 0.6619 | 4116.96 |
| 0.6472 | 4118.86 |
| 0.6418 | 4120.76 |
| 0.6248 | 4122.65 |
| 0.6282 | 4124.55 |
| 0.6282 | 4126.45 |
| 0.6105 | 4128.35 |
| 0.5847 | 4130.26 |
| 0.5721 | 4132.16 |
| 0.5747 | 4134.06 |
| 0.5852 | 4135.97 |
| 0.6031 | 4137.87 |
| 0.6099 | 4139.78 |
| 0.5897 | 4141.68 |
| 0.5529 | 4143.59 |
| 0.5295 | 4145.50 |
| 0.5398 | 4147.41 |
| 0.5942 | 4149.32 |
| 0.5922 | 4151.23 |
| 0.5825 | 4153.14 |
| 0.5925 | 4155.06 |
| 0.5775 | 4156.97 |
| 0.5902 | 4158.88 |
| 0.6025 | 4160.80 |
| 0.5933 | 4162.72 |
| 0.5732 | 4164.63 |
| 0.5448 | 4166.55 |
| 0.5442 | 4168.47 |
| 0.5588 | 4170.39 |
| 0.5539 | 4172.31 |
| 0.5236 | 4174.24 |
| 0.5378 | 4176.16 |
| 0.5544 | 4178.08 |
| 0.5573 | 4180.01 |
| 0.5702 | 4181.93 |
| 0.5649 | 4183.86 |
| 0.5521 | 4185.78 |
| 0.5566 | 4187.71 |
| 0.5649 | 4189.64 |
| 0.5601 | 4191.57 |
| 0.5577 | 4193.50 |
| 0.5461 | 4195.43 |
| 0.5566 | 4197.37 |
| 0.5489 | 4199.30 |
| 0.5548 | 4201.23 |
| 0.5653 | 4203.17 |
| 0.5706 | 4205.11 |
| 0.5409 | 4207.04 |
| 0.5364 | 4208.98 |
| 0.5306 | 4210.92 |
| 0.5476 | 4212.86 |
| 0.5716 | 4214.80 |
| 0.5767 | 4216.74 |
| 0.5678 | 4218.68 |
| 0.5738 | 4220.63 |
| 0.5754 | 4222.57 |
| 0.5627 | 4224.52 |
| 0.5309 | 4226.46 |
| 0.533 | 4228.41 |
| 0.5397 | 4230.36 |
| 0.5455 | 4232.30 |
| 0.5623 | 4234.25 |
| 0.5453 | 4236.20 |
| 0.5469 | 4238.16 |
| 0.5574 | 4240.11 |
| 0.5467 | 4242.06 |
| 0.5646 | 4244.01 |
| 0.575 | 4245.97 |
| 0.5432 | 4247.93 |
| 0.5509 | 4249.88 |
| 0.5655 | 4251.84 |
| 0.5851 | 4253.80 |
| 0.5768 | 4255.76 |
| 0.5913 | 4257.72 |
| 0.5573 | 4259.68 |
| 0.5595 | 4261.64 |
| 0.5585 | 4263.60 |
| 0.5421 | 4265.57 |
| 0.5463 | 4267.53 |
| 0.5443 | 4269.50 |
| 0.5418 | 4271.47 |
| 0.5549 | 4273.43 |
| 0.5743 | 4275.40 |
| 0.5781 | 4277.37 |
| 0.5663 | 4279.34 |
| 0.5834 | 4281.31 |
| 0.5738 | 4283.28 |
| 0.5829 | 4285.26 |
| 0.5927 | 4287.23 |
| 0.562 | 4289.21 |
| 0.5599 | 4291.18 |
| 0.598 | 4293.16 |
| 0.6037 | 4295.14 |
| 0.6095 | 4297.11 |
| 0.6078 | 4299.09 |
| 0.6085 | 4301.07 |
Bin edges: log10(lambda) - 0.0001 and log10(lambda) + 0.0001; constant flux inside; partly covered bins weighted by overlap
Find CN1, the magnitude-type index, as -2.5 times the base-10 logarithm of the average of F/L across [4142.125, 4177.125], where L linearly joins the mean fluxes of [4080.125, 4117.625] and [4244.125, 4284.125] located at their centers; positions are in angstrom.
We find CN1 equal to 0.11 mag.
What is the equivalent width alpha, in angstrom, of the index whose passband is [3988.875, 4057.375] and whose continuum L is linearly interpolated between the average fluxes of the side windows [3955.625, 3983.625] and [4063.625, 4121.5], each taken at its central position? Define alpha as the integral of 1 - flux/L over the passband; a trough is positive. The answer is 5.0 angstrom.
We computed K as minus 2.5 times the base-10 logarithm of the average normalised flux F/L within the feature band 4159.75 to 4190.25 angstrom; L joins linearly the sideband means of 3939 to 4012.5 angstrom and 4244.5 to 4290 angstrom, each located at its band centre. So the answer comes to 0.04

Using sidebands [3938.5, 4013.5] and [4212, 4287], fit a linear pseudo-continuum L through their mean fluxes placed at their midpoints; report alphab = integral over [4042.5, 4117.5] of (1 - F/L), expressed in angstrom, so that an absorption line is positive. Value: -4.0 angstrom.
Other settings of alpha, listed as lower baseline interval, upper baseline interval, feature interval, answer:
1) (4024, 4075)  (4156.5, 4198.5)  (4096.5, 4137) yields -4.14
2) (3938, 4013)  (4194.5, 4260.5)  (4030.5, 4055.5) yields 0.83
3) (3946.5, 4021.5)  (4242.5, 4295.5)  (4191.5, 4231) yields 1.54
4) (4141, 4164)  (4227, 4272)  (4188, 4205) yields 0.31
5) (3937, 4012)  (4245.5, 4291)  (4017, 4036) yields 0.79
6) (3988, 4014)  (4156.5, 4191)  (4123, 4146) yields -0.84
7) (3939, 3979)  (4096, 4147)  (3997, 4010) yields 0.81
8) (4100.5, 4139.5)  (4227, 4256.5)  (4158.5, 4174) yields 0.88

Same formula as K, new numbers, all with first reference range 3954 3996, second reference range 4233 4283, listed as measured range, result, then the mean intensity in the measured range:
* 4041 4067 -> 0.04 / 0.586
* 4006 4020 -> 0.06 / 0.586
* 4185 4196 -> 0.04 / 0.557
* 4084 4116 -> -0.11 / 0.662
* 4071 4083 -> -0.04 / 0.625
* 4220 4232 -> 0.03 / 0.552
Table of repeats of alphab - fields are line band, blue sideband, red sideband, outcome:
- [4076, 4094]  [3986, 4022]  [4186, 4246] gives -2.4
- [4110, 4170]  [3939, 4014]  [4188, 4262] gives -1.9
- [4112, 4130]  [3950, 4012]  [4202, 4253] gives -1.6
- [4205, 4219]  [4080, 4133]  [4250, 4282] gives 0.9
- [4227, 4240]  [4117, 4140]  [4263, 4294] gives 0.8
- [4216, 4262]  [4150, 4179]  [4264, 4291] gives 0.5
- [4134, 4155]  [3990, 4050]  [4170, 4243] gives -0.5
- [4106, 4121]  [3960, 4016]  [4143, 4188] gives -1.9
